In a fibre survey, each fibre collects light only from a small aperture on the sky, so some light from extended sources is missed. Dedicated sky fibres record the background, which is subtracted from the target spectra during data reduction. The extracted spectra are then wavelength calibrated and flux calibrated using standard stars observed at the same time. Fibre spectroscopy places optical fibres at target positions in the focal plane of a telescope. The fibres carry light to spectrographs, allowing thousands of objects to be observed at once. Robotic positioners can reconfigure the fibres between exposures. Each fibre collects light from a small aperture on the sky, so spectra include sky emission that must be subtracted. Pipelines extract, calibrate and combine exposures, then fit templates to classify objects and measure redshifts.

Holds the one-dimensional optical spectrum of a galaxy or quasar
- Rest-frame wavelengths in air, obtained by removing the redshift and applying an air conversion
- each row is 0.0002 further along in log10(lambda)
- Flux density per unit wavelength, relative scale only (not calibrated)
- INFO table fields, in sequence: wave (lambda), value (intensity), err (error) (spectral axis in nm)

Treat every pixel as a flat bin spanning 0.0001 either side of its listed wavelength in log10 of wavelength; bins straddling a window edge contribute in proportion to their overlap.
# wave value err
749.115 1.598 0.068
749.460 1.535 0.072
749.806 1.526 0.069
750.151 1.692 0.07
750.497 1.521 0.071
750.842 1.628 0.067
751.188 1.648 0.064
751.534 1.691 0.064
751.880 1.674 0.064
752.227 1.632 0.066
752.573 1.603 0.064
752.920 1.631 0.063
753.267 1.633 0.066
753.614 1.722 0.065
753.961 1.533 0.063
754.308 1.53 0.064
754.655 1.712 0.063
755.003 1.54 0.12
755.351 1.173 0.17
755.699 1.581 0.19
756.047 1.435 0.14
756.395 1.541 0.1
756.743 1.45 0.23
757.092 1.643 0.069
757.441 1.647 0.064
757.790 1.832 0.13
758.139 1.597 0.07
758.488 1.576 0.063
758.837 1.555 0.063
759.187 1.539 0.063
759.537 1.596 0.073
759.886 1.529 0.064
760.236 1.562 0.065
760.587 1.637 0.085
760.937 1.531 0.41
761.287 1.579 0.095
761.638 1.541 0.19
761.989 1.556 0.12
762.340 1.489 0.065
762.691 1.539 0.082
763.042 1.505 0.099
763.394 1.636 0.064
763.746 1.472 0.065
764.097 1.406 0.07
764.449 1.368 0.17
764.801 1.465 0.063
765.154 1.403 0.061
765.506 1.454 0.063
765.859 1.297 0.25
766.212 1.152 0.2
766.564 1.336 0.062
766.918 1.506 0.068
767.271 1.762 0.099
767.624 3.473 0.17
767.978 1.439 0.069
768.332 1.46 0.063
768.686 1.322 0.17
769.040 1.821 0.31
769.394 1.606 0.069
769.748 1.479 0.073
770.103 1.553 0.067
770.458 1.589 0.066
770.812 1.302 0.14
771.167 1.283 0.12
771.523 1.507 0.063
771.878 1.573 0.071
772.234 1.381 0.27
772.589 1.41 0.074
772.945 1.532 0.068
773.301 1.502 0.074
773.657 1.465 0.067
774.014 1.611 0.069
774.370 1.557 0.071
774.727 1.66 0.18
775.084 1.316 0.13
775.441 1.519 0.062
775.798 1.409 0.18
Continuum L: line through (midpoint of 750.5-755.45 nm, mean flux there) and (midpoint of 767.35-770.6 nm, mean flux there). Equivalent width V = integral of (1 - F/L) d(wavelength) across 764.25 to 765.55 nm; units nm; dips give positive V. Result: 0.22 nm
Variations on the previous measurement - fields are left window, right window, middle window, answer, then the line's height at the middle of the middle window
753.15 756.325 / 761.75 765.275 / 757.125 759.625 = -0.174 nm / 1.52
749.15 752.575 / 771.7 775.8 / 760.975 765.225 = 0.145 nm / 1.55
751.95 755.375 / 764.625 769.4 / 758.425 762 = 0.079 nm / 1.6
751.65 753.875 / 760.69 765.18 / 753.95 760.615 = 0.095 nm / 1.58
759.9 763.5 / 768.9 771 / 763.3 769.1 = -0.059 nm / 1.55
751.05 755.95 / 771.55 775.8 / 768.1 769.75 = -0.022 nm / 1.52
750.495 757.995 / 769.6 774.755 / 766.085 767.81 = -0.393 nm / 1.52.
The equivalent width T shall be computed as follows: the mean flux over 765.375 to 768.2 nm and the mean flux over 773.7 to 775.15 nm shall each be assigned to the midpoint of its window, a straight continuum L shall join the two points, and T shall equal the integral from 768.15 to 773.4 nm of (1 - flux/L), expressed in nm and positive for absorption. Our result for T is 0.39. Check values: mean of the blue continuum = 1.68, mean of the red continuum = 1.55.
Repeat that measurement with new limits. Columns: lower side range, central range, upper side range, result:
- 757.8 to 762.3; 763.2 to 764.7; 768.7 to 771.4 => 0.07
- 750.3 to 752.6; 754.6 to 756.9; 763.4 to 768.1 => 0.20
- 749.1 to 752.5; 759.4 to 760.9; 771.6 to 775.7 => -0.01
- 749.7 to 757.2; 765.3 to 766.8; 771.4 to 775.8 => 0.21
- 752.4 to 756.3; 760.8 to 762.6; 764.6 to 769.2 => 0.05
